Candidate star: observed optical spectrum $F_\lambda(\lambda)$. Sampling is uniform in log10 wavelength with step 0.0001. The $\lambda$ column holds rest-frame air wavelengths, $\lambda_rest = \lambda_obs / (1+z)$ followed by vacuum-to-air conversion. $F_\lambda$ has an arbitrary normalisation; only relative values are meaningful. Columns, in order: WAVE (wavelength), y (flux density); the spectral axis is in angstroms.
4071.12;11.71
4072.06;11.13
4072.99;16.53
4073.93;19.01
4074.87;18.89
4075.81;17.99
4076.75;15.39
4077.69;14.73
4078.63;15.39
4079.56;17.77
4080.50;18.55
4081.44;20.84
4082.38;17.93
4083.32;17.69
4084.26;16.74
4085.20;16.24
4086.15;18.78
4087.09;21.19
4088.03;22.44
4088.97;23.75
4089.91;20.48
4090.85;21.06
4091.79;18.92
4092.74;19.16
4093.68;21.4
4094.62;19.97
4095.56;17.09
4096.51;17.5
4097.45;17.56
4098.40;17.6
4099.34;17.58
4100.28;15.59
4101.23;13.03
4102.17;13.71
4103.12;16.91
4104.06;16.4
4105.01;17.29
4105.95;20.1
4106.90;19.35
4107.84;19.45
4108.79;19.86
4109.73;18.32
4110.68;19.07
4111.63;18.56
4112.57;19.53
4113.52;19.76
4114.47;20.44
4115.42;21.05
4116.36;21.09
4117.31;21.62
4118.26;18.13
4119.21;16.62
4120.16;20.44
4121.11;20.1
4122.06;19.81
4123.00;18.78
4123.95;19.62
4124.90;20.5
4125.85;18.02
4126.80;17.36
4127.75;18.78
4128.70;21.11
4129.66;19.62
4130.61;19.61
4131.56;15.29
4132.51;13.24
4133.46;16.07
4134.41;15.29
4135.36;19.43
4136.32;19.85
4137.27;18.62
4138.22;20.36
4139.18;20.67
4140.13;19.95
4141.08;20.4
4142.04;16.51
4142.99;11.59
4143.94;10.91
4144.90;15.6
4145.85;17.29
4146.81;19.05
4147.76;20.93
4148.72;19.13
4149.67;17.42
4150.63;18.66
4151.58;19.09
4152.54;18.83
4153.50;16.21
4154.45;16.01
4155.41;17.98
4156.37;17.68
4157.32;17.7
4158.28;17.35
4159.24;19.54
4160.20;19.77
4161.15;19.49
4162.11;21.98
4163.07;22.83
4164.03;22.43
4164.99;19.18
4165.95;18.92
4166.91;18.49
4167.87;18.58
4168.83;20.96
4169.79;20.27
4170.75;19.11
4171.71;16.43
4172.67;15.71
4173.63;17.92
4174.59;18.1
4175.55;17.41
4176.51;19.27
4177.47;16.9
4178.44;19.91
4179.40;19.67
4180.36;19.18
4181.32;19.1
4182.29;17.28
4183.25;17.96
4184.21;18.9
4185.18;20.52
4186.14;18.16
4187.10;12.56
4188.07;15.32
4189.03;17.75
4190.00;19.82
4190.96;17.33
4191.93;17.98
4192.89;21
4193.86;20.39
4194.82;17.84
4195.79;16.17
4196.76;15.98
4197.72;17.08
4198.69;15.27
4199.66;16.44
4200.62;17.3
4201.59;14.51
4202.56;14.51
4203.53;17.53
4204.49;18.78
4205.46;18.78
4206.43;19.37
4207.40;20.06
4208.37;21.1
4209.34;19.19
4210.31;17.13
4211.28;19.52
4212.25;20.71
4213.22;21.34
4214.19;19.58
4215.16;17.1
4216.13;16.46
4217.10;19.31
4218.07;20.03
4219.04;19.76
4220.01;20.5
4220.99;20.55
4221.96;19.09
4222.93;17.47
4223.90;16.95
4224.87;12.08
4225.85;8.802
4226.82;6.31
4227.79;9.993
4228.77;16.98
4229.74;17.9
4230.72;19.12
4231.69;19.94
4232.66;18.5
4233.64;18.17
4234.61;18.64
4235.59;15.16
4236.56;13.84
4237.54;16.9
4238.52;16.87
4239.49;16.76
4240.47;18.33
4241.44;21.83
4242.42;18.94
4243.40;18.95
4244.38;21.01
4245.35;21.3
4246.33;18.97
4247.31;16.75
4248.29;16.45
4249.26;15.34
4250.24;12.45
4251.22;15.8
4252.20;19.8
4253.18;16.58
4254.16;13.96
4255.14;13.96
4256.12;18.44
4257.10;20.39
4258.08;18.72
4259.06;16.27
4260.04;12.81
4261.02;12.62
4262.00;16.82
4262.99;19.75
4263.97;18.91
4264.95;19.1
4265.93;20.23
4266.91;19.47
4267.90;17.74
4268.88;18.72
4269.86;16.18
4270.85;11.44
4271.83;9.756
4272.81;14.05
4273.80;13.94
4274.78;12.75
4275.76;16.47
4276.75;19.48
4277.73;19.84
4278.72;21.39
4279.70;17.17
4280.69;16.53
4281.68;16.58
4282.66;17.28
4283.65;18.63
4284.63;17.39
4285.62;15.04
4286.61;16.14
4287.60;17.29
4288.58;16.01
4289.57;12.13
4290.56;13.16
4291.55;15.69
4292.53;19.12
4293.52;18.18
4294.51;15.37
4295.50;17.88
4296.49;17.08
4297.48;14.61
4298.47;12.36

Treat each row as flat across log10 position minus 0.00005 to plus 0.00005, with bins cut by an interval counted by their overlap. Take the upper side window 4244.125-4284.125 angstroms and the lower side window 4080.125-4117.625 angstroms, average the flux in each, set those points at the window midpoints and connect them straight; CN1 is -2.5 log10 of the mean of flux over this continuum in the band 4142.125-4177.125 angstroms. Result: -0.008 mag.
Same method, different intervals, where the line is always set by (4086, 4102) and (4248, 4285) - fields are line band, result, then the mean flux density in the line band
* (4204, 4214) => -0.128 mag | 19.6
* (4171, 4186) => -0.029 mag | 18.3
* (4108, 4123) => -0.055 mag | 19.6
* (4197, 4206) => 0.052 mag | 16.7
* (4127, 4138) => 0.028 mag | 17.9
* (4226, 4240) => 0.078 mag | 15.9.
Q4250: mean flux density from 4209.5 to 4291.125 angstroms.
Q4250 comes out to 17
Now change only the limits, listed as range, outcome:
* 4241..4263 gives 17.2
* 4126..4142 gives 18.4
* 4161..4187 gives 19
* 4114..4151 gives 18.4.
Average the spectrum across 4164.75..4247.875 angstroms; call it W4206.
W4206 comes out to 17.9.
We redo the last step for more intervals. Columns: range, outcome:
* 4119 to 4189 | 18.4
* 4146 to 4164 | 18.9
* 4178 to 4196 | 18.3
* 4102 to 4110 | 18.1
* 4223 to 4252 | 16.6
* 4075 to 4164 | 18.5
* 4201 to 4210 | 18.2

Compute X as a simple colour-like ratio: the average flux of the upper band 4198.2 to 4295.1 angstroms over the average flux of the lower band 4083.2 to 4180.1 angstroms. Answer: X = 0.9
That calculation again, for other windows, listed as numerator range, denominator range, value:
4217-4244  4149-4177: 0.91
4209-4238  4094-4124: 0.93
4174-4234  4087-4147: 0.96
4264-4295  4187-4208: 0.95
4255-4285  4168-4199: 0.94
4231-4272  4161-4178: 0.90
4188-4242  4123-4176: 0.96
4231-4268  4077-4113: 0.96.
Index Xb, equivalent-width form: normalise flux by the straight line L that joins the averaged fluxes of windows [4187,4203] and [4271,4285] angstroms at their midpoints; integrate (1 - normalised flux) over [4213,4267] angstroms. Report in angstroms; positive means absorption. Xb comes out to -1.9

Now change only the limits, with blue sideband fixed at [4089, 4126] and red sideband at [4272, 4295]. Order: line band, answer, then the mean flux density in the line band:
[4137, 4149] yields 0.4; 17.7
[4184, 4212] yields -0.4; 17.8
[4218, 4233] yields 0.7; 16.4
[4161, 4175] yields -1.1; 19.4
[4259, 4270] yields -0.5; 17.5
